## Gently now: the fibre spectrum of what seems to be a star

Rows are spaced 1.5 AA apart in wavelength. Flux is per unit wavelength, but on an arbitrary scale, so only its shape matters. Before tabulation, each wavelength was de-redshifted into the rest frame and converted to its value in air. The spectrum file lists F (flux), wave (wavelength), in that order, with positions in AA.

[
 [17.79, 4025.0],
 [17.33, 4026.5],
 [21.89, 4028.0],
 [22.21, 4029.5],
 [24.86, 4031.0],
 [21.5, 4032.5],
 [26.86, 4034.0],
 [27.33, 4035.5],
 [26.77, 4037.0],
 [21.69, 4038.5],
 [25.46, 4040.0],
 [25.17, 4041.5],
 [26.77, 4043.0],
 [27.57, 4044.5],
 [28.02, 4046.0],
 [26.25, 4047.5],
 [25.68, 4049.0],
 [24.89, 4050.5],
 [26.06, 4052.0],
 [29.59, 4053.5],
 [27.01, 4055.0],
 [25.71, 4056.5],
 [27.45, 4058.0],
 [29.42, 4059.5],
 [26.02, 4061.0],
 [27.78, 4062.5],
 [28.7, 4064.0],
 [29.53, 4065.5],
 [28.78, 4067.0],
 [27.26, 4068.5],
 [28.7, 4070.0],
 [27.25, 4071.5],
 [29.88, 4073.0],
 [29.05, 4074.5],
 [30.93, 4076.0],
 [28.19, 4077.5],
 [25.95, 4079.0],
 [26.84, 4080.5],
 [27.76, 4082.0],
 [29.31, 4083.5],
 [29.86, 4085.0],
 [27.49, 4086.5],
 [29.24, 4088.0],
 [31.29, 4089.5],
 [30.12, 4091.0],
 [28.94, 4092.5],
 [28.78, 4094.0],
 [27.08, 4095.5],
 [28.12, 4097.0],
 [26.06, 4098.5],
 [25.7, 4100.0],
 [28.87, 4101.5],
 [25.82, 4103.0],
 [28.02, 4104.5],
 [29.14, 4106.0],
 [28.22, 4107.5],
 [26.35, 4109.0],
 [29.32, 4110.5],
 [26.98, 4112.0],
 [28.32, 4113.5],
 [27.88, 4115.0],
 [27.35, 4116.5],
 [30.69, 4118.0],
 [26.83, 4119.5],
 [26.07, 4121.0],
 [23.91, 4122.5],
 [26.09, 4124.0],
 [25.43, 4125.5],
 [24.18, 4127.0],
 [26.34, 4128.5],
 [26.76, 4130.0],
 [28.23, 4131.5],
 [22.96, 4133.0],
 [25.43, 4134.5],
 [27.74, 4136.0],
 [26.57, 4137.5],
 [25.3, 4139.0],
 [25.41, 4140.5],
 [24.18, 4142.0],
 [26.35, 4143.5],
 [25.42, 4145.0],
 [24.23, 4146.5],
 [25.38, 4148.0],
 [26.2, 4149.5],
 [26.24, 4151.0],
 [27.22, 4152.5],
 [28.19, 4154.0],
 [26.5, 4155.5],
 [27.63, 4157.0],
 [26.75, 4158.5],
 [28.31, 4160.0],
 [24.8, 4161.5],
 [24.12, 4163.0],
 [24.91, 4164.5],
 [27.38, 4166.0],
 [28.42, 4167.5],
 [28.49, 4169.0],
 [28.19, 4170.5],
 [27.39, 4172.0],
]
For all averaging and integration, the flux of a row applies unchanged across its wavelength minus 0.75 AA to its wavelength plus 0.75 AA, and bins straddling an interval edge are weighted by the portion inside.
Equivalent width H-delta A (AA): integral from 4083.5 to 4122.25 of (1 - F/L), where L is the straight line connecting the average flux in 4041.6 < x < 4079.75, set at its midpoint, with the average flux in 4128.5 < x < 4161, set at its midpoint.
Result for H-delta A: -1.6 AA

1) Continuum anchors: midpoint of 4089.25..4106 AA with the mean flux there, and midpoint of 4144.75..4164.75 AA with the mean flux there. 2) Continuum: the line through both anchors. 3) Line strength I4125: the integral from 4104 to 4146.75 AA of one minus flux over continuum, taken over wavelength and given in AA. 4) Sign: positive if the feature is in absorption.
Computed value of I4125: 0.9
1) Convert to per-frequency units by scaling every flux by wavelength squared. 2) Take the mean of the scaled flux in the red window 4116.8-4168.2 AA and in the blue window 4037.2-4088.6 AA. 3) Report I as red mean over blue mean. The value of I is 0.99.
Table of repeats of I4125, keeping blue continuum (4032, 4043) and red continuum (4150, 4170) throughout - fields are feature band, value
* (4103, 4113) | -0.65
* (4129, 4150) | 0.67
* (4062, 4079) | -1.99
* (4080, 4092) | -1.48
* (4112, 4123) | -0.45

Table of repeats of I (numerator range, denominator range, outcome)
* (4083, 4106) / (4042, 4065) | 1.07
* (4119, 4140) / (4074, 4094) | 0.92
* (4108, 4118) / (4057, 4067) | 1.02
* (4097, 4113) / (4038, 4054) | 1.08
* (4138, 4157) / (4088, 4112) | 0.94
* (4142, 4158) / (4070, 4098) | 0.95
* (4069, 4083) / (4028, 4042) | 1.18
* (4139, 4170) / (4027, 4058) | 1.09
